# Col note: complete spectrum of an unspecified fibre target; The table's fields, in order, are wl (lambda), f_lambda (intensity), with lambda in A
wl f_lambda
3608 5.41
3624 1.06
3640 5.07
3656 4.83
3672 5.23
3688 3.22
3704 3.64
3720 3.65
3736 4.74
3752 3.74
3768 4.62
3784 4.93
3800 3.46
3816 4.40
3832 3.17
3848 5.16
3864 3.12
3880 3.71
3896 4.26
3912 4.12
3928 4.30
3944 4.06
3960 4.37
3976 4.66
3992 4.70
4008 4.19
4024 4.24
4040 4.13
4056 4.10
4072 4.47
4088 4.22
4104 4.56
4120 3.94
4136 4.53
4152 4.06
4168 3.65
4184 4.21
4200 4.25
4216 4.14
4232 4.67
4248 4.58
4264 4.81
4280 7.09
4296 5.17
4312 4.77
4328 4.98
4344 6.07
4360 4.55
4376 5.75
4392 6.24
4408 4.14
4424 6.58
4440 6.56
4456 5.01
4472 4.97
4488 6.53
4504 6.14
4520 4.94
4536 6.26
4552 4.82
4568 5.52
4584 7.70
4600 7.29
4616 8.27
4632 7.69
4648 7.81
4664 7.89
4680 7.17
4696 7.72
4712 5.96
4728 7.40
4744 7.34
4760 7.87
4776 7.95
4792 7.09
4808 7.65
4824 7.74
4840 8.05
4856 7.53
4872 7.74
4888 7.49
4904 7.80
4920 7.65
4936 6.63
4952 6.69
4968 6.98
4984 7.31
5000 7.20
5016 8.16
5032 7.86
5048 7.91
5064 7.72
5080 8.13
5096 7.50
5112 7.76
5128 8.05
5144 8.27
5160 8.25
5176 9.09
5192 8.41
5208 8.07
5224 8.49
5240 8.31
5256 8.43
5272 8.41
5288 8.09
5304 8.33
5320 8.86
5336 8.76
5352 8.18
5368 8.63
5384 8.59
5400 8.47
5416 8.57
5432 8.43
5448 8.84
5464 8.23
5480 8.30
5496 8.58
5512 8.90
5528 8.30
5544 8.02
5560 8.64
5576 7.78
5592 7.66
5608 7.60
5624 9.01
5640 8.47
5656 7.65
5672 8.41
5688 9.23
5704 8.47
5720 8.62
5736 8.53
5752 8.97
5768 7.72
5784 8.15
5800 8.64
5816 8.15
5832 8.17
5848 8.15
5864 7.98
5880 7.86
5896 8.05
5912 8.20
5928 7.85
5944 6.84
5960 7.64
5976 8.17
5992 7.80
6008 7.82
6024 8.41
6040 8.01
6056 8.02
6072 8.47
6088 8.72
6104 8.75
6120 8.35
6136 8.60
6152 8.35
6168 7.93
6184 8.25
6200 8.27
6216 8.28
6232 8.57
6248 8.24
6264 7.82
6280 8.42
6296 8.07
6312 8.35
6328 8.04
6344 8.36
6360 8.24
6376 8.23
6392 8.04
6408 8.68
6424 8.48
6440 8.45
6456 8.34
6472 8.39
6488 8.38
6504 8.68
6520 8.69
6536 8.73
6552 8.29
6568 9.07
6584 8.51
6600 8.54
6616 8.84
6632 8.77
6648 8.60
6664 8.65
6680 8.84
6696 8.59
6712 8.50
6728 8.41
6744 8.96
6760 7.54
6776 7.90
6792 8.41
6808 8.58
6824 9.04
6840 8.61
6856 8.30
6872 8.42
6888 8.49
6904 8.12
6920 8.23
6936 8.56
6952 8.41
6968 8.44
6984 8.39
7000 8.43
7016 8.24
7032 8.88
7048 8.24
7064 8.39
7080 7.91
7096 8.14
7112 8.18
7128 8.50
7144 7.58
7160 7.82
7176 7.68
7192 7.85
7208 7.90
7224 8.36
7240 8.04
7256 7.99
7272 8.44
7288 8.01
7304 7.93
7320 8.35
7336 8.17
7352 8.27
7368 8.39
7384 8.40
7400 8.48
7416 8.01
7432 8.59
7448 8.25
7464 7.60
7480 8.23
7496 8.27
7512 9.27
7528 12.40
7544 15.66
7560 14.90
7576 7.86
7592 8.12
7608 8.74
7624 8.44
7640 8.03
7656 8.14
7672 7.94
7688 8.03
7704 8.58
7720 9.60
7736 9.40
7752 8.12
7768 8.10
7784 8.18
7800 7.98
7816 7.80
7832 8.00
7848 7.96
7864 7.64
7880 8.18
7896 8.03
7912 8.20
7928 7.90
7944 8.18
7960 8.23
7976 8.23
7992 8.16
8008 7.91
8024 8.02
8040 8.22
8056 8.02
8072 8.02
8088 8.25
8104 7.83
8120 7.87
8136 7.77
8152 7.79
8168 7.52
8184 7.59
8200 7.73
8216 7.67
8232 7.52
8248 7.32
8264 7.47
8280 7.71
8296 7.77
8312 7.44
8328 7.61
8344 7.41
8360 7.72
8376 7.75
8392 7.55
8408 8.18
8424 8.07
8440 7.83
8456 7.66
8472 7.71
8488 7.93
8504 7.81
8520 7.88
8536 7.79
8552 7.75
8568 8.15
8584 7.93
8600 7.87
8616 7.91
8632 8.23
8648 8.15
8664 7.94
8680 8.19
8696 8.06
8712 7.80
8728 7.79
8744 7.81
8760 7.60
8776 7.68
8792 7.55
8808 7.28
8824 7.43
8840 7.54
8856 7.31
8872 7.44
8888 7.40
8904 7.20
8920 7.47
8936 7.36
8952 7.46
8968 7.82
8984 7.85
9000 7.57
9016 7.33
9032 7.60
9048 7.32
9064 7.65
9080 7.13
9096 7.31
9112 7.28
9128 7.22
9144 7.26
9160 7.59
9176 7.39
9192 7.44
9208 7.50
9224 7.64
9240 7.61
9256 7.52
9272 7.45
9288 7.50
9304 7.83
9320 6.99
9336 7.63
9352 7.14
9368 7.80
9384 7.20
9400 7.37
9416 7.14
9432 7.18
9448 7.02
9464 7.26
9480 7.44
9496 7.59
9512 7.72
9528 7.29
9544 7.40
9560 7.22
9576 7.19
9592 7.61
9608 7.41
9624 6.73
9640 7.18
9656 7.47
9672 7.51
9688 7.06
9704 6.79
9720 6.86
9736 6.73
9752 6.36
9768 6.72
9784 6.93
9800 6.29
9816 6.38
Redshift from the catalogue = 0.148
